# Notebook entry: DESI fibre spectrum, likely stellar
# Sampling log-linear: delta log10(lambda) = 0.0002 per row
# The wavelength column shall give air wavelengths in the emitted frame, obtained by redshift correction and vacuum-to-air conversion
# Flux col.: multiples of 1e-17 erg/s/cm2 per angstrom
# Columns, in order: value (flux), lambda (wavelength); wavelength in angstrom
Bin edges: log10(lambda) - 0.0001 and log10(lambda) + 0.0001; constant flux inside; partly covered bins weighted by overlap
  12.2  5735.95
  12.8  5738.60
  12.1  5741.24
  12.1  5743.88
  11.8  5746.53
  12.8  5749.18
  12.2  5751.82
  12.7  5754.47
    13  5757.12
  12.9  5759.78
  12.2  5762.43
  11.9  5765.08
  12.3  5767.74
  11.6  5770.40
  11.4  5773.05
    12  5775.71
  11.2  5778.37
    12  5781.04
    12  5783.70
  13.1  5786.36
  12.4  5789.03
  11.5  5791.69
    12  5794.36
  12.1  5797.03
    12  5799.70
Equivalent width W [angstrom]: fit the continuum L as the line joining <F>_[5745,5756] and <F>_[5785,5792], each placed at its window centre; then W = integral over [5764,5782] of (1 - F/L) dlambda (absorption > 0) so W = 1.0 angstrom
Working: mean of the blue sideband 12.4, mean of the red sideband 12.5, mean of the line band 11.8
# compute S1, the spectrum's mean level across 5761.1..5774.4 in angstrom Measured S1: 11.9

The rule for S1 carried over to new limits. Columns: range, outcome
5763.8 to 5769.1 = 12.1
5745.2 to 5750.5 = 12.3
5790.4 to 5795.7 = 11.7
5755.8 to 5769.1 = 12.4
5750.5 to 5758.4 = 12.6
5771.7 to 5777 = 11.7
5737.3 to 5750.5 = 12.3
